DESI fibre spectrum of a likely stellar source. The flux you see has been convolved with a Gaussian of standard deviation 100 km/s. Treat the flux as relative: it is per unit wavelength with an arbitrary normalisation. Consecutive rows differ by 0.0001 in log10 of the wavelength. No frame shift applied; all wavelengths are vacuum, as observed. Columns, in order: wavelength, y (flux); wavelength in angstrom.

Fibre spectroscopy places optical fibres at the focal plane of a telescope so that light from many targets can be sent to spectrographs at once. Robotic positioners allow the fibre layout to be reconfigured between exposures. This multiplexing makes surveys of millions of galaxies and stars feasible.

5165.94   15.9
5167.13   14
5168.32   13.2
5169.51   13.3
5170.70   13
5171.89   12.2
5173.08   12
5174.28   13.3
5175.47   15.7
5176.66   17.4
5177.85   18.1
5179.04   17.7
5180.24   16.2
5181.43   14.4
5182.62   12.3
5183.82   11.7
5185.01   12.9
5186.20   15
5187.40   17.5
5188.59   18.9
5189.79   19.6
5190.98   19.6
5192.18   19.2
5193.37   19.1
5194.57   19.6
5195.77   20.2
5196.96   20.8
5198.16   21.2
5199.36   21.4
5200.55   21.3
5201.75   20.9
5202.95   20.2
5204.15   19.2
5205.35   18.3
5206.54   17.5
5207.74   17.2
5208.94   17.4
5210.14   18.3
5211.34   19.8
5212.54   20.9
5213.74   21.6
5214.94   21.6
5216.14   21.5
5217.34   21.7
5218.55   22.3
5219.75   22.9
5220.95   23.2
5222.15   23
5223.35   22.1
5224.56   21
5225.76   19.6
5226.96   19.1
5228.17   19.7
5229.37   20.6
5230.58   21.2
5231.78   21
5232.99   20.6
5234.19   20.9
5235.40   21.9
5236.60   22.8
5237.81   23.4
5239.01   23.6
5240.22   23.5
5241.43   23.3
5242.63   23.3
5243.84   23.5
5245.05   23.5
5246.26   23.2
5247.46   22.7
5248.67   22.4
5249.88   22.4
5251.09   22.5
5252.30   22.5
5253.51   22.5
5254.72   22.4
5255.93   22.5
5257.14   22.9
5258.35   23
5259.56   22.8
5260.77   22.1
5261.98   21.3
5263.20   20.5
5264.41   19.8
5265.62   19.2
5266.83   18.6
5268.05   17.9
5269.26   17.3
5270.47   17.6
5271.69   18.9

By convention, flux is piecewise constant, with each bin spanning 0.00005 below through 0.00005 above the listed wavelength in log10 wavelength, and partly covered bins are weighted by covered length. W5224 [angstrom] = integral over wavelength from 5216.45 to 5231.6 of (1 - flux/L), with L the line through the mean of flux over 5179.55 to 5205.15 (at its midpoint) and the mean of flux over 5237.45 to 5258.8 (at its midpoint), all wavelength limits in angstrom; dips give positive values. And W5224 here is -0.37 angstrom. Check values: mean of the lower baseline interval 18.2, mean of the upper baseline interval 22.9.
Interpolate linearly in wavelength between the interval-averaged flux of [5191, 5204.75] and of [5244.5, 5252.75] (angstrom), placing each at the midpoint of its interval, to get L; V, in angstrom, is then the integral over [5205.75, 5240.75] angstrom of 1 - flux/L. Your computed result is 0.8 angstrom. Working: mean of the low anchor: 20.2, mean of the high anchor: 22.7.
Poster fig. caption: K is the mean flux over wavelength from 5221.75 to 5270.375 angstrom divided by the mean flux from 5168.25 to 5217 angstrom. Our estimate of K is 1.2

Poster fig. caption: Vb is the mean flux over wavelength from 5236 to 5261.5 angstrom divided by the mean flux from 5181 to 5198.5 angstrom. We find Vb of 1.3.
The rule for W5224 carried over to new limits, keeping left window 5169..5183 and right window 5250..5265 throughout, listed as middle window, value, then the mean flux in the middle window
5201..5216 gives -1.6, 19.5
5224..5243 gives -1.6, 21.6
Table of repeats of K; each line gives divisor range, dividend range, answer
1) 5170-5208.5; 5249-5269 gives 1.24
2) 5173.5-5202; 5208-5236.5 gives 1.19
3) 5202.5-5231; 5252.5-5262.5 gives 1.10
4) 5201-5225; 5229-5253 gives 1.09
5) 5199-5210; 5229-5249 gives 1.17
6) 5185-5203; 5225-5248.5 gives 1.13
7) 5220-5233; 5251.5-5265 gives 1.05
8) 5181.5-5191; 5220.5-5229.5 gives 1.34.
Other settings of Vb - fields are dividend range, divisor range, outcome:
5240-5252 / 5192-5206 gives 1.14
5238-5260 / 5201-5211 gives 1.23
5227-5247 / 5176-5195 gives 1.32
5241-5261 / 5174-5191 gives 1.43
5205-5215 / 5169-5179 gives 1.31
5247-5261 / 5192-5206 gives 1.12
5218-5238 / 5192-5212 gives 1.10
